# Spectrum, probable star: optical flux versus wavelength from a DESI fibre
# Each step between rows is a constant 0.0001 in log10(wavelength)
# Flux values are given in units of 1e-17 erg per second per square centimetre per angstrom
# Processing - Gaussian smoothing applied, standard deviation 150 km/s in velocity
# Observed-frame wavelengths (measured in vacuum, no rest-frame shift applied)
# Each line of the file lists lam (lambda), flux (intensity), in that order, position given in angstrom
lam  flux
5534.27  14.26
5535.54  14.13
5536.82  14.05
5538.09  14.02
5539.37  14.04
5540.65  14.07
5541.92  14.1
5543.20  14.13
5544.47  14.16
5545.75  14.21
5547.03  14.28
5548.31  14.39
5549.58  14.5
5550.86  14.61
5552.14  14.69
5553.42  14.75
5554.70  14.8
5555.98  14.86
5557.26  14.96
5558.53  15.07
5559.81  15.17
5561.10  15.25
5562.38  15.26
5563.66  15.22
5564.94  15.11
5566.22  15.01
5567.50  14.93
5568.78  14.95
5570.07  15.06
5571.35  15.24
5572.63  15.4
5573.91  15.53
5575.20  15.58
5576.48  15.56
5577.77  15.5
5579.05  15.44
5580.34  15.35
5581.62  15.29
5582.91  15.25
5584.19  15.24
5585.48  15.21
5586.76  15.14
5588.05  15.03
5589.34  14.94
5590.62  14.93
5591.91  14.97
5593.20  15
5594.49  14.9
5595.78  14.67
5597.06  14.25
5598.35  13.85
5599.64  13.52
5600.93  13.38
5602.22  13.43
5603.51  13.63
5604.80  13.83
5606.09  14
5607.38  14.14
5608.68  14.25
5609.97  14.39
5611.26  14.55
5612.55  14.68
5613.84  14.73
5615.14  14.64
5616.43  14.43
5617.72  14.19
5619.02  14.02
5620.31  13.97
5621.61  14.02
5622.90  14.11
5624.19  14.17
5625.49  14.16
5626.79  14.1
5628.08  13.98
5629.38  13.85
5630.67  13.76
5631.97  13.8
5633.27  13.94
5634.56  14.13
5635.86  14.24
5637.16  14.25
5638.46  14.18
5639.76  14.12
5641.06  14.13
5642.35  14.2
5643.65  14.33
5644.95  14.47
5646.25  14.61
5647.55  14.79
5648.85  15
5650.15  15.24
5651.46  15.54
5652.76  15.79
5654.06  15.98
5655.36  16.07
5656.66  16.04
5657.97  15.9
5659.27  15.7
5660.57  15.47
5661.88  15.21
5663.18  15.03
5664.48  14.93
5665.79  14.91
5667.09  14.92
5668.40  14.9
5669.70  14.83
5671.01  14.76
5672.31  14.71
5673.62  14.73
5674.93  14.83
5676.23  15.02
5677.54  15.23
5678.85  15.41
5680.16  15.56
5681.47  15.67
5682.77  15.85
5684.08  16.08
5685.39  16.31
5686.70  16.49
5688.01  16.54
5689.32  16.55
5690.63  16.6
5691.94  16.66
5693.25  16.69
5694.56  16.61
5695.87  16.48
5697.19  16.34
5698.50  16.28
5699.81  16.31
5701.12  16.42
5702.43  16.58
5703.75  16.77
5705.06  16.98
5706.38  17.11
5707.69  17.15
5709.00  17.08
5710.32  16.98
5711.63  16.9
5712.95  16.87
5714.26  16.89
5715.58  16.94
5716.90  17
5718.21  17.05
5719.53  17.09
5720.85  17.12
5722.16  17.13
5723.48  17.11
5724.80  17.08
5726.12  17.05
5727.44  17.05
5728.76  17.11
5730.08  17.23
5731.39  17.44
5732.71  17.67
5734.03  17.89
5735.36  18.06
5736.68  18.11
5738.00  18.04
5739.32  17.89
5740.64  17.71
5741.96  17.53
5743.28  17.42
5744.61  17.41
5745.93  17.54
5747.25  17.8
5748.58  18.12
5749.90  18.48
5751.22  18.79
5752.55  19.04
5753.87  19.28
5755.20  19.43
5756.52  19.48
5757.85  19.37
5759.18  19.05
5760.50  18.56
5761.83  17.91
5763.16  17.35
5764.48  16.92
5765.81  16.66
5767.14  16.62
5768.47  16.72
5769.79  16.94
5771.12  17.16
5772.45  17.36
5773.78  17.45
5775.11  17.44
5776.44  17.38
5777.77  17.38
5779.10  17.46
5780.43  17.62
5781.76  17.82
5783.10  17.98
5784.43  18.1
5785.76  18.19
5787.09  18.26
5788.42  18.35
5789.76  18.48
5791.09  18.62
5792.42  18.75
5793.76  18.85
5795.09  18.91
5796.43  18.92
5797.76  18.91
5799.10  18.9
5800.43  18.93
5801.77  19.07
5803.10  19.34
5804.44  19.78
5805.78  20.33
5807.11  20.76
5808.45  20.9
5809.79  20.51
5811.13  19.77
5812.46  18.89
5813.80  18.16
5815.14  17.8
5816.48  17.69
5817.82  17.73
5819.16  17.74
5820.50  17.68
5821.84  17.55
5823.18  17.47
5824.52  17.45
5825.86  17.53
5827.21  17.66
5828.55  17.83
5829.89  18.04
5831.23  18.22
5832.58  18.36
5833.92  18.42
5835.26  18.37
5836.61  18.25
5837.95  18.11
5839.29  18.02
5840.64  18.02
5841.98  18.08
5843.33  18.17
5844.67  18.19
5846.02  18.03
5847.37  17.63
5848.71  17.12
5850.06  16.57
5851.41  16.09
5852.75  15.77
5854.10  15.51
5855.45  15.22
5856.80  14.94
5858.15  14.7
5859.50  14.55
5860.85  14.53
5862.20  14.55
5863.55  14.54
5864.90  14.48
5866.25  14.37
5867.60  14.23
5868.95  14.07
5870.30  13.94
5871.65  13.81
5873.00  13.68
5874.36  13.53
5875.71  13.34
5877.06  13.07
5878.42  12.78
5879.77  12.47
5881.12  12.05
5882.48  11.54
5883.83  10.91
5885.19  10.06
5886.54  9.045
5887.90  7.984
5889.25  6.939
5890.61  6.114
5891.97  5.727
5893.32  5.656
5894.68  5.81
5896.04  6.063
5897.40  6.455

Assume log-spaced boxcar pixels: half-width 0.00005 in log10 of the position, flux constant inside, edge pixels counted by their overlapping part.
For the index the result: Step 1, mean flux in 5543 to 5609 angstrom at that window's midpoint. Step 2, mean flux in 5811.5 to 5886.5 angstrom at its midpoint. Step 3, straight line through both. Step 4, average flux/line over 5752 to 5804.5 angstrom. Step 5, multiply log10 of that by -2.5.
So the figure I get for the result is -0.17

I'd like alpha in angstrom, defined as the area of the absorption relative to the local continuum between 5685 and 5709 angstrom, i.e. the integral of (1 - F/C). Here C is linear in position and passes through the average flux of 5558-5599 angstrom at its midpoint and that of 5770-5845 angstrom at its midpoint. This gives 0.2 angstrom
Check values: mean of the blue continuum 15.1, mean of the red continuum 18.3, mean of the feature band 16.6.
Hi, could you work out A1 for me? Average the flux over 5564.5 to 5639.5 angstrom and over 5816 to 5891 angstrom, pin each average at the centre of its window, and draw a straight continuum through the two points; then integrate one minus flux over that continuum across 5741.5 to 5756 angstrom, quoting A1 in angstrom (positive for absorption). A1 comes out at -3.2 angstrom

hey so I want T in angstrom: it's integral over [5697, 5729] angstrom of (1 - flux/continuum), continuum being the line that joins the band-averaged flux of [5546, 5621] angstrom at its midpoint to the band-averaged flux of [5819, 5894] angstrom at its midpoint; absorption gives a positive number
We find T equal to -4.7 angstrom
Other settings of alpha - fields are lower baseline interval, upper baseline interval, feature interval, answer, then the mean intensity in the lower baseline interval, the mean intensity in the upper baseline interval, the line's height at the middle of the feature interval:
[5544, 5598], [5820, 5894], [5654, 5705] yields -3.09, 15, 14.7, 14.9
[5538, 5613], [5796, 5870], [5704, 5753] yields -3.27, 14.7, 17.5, 16.4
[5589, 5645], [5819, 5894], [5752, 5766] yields -3.83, 14.2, 14.8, 14.5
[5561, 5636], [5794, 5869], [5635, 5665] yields 0.48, 14.6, 17.6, 15.2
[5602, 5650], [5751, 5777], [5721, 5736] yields -0.32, 14.2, 17.9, 17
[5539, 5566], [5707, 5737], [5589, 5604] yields 1.02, 14.7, 17.2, 15.3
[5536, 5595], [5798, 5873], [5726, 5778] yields -3.97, 14.9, 17.3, 16.5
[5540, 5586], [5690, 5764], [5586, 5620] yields 2.61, 14.9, 17.5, 15.6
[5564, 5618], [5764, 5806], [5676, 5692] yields 0.35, 14.7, 18.1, 16.4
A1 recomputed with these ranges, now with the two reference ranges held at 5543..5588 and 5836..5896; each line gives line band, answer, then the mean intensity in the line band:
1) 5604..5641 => 1.46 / 14.2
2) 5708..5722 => -2.64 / 17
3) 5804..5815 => -4.71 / 19.8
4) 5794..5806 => -4.55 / 19.2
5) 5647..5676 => -1.35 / 15.2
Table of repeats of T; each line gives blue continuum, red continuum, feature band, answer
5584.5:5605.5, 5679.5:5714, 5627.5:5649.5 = 1.59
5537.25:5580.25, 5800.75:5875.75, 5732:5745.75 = -1.24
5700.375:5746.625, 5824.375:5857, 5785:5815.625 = -3.04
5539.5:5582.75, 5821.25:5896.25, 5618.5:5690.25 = -0.84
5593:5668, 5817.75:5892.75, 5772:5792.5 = -4.26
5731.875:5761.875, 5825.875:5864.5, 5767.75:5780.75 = 0.45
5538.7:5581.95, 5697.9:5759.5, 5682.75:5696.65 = 0.38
